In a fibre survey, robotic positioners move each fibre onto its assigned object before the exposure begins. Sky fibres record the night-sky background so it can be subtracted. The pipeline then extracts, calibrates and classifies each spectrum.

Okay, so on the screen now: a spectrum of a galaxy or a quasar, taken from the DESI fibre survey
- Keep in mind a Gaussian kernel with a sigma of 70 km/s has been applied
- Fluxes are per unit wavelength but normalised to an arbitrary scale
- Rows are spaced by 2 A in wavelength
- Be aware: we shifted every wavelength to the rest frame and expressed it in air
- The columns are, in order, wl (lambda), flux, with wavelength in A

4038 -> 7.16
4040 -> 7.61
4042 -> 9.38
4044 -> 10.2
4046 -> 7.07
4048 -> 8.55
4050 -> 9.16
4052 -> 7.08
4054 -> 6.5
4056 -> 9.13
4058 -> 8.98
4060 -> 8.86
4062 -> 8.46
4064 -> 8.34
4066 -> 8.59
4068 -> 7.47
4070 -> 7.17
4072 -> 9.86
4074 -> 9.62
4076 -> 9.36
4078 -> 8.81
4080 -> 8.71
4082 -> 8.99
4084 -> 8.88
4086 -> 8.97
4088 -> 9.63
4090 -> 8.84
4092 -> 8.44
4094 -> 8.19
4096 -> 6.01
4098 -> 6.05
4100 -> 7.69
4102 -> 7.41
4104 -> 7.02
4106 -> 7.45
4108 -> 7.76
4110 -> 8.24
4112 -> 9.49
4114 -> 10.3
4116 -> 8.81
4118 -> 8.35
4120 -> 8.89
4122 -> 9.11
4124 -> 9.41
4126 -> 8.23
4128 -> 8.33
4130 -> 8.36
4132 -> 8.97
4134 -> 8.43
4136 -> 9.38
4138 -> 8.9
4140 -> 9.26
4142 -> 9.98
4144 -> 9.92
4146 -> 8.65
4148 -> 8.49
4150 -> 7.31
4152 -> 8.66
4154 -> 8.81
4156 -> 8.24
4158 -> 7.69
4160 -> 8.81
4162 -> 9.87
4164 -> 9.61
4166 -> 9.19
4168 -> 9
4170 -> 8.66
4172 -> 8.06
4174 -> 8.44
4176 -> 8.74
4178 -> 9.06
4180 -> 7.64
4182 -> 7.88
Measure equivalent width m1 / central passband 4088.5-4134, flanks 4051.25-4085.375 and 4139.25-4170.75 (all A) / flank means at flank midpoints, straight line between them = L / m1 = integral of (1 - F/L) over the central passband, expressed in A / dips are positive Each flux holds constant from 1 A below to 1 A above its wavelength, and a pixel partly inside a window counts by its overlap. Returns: 2.3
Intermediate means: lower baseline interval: 8.53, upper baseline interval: 8.88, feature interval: 8.26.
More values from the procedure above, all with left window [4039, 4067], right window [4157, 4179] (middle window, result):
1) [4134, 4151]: -0.42 A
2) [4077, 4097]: -0.01 A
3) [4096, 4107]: 2.01 A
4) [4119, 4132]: -0.09 A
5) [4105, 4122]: -0.10 A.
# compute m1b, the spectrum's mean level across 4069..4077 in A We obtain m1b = 9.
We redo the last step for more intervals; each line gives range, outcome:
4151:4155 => 8.73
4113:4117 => 9.55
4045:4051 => 8.26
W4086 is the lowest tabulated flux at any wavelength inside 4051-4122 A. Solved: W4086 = 6.01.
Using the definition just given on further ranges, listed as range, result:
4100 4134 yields 7.02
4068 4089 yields 7.17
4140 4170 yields 7.31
